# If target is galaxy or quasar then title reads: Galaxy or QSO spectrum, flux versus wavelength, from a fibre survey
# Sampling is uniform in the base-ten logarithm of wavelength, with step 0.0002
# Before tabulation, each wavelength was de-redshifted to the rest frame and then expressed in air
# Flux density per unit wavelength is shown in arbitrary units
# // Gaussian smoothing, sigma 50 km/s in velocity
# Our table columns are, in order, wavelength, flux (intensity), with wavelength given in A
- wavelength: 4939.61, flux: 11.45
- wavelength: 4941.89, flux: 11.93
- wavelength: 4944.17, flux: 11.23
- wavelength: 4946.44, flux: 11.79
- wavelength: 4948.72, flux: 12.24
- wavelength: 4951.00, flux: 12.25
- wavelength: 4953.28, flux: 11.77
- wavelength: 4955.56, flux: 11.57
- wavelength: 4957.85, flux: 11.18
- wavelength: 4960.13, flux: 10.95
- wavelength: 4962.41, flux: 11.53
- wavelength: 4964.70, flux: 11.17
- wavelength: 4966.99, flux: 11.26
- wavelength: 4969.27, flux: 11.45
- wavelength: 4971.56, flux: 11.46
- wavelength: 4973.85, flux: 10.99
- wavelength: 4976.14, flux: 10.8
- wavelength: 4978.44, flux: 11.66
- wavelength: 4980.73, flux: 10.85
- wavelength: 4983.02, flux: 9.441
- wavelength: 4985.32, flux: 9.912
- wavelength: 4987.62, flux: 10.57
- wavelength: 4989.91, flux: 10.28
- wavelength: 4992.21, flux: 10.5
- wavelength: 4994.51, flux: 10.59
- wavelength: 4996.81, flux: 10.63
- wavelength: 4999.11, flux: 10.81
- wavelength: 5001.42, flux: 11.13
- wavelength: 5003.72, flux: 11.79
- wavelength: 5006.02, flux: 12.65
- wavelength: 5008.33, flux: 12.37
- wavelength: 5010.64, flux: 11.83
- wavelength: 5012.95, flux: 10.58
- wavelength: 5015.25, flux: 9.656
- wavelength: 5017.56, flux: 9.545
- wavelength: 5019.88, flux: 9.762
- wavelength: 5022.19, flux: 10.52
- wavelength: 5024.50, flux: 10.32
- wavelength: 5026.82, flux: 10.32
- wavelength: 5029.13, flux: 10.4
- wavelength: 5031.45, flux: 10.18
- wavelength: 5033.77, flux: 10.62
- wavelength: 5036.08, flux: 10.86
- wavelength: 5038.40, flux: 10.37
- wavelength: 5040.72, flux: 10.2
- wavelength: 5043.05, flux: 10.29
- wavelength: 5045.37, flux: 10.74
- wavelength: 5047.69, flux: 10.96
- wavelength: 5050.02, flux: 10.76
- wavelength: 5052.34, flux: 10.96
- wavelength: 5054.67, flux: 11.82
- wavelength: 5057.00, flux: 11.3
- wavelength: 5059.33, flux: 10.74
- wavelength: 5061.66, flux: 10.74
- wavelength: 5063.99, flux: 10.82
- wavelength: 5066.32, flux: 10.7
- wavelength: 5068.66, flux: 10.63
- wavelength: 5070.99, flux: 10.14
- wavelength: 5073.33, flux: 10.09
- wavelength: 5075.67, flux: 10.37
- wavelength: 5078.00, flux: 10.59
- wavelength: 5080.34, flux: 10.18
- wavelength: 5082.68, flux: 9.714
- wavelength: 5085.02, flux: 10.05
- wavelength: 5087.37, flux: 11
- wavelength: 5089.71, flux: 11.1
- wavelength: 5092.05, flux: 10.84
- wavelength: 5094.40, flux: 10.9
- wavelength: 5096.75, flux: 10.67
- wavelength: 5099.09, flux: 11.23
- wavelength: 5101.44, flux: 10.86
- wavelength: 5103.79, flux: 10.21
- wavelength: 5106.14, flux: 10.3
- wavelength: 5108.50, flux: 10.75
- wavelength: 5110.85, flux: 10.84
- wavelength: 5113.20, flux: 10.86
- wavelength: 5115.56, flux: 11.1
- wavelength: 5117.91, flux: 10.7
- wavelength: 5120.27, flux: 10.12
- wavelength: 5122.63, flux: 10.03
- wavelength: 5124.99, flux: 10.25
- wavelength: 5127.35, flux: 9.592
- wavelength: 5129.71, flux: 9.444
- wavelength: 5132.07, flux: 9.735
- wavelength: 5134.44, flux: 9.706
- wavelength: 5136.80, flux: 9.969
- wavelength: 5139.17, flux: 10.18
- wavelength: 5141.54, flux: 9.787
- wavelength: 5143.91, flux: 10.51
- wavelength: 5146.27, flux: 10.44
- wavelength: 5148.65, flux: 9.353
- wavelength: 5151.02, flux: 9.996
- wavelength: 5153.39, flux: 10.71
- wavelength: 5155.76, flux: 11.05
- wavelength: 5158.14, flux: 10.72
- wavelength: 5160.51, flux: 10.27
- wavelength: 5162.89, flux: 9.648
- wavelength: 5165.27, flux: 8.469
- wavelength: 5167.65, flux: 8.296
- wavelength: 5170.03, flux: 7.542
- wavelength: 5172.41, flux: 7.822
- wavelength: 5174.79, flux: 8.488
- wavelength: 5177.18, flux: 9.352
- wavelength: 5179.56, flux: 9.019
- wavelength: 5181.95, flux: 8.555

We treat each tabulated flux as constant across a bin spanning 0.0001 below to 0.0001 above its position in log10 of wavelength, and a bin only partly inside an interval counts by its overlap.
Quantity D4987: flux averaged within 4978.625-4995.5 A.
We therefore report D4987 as 10.4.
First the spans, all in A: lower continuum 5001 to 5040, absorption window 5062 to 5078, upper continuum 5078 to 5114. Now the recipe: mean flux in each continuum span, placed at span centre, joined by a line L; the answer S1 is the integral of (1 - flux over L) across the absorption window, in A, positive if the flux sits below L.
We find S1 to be 0.3 A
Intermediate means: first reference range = 10.7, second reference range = 10.6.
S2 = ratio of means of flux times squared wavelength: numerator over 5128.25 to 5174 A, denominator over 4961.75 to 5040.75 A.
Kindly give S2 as 1.0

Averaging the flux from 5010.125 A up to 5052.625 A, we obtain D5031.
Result 10.4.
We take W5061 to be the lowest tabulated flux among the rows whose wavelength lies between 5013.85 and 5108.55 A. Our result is 9.545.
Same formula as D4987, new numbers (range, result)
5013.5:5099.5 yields 10.5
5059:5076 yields 10.5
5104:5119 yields 10.7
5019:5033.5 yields 10.3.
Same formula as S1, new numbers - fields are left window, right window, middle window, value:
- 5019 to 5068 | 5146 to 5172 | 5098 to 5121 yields -1.5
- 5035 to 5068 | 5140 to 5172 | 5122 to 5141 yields 0.2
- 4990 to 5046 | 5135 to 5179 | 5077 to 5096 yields -0.8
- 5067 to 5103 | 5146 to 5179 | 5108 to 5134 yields -0.7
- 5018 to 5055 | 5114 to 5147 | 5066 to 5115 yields -1.4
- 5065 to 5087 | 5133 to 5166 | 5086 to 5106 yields -1.1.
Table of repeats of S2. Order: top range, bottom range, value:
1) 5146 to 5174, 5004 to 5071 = 0.93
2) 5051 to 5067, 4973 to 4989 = 1.07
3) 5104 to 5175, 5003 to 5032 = 0.97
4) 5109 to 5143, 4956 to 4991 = 0.99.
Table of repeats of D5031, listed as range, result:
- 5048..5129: 10.6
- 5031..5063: 10.8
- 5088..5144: 10.4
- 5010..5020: 10.2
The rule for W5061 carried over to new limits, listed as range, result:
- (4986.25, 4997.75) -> 10.28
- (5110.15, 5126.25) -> 10.03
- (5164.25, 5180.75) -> 7.542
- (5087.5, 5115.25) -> 10.21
